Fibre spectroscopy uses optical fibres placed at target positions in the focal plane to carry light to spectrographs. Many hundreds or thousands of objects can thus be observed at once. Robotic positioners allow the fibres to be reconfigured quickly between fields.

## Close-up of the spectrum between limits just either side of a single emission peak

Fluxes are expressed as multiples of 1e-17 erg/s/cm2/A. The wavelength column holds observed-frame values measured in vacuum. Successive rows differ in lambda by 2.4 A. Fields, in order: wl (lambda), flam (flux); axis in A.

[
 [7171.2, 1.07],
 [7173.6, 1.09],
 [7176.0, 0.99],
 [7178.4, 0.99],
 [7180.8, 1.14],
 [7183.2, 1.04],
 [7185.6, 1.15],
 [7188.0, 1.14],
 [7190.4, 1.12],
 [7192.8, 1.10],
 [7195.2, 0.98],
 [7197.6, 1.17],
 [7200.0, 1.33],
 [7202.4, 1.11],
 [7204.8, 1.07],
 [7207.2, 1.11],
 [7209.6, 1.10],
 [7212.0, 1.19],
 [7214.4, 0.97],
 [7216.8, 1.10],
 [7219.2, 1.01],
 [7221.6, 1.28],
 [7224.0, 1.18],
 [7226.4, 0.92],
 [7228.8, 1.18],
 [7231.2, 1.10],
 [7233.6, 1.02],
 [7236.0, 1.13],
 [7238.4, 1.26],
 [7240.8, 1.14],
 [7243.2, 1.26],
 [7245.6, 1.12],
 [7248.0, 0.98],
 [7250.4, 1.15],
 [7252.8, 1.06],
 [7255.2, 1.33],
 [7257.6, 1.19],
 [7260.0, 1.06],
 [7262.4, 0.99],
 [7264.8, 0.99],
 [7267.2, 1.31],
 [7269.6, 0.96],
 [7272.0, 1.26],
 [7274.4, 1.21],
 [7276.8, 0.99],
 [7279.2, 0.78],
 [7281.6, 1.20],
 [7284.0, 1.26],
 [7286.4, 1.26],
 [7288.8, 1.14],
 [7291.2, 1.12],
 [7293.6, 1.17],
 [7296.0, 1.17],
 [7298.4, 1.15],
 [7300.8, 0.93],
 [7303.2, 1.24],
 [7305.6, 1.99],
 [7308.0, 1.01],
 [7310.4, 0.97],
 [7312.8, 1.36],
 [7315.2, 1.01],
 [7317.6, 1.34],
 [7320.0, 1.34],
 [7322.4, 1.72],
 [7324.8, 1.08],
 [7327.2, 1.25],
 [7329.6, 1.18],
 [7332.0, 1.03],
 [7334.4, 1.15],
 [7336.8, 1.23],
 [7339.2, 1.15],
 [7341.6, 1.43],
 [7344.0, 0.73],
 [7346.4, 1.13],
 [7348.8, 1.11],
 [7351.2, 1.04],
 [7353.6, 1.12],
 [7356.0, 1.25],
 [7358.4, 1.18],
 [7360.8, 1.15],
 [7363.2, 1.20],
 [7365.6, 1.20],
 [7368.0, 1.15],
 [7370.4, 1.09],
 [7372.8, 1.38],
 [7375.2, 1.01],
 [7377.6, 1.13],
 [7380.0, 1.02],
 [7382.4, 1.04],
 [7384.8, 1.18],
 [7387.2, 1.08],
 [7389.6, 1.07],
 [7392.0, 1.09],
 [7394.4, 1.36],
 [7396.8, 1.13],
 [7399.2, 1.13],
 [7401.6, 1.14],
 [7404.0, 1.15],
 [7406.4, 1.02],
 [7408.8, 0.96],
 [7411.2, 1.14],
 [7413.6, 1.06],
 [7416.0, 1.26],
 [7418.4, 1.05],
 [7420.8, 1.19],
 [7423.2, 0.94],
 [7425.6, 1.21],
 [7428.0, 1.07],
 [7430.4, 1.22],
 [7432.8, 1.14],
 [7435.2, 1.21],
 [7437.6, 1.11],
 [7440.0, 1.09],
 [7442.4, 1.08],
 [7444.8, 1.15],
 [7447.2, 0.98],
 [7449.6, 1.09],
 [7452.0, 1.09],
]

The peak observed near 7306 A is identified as [S II]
